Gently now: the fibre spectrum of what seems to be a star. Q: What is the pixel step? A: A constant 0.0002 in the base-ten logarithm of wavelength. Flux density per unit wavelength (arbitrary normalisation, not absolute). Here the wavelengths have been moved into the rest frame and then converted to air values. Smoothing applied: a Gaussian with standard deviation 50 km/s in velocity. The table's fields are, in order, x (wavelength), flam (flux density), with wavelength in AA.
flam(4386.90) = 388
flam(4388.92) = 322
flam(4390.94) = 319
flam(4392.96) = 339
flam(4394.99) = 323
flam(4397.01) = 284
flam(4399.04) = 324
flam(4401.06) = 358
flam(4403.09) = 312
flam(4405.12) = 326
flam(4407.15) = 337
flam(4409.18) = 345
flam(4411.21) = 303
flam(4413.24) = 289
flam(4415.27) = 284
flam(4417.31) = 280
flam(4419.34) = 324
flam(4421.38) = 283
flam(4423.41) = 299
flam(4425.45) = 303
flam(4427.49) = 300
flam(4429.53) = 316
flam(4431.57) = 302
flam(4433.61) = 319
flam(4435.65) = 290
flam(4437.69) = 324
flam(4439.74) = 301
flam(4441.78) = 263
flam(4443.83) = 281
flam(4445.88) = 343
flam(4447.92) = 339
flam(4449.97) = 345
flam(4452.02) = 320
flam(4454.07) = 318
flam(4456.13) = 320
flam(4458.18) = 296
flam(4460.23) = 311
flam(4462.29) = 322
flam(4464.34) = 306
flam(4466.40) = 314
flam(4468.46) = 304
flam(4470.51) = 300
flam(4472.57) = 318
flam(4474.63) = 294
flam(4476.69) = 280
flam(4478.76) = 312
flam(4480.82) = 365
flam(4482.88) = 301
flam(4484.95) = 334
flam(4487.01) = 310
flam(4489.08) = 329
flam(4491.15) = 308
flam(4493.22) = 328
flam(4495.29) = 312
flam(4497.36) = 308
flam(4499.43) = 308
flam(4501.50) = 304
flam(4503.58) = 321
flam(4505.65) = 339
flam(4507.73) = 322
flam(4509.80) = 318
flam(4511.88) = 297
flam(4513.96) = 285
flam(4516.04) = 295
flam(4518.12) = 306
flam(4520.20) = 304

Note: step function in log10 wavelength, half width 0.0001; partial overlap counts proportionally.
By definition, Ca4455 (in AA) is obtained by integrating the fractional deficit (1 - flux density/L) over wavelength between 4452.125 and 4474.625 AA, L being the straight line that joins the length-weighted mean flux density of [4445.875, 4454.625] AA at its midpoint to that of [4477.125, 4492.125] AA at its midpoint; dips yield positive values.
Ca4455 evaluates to 1.2 AA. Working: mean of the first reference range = 333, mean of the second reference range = 321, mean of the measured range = 310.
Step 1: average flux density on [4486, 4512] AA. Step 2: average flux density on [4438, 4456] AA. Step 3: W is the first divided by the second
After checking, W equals 1.01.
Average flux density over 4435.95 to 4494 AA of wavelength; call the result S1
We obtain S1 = 313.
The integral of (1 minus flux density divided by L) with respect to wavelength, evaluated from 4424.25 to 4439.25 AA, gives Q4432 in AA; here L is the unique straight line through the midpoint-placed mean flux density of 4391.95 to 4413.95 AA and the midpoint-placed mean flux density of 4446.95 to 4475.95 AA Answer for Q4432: 0.5 AA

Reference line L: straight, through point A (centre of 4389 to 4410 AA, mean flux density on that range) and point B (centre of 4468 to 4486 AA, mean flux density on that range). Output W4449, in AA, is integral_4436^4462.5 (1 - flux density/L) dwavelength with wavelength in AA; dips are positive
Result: 0.3 AA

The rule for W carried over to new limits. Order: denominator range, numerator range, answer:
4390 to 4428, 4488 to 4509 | 1.02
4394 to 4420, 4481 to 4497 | 1.02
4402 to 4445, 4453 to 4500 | 1.03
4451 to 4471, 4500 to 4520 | 0.99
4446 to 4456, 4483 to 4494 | 0.97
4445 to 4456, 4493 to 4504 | 0.94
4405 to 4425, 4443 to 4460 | 1.05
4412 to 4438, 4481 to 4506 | 1.06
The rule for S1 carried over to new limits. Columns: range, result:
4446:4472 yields 317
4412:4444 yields 298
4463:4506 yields 314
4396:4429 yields 310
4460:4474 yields 310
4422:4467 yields 310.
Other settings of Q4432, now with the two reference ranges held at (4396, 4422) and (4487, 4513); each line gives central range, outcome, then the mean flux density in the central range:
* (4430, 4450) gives 0.3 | 309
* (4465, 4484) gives 0.3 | 310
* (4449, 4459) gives -0.2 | 320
